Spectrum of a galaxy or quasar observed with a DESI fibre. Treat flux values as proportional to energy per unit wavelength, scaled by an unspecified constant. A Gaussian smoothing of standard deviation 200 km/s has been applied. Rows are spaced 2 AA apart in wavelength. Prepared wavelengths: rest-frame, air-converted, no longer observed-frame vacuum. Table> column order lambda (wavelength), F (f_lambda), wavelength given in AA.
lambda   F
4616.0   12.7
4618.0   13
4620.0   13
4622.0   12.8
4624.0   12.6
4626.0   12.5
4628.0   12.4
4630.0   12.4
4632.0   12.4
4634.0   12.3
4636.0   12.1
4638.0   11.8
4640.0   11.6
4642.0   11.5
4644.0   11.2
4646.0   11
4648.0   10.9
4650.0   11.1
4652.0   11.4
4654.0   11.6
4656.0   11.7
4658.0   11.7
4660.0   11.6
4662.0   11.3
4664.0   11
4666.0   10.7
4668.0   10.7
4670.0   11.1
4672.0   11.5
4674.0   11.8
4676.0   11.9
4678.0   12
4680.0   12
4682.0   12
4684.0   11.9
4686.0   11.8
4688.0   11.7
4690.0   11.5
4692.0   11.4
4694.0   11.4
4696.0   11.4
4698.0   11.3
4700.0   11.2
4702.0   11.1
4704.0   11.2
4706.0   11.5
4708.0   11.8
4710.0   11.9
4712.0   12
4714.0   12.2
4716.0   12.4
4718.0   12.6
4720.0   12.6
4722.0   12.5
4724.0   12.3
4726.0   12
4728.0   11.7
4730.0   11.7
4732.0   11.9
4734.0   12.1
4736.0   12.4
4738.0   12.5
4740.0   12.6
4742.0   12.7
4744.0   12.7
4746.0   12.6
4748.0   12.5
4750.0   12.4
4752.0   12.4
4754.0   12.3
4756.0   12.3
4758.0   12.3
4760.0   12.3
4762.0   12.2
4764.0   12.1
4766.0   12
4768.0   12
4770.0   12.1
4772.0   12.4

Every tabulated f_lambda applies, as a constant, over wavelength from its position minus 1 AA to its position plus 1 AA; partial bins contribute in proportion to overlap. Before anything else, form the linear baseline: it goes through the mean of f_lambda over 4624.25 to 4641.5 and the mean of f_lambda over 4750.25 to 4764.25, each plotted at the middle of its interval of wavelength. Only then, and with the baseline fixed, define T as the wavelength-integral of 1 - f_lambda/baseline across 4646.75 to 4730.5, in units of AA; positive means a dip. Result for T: 4.0 AA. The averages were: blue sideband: 12.2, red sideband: 12.3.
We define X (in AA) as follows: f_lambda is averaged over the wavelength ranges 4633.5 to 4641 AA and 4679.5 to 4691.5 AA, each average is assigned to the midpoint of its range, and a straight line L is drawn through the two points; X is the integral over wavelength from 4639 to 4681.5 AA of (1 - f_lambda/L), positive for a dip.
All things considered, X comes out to 1.65 AA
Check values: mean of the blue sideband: 11.9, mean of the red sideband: 11.8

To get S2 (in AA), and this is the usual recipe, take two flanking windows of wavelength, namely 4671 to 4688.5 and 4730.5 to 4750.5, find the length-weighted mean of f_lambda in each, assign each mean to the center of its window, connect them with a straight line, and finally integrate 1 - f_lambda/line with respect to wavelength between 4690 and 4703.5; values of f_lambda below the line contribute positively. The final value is 0.8 AA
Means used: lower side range 11.8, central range 11.3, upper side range 12.4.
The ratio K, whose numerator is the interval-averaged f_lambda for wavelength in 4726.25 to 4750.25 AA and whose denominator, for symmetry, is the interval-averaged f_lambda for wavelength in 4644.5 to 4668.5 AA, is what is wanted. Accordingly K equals 1.10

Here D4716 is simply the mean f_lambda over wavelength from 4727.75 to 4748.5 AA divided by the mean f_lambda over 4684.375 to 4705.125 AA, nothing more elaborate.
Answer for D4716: 1.08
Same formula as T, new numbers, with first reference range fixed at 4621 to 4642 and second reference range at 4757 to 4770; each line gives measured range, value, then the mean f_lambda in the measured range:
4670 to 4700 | 1.4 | 11.7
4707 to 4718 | 0.1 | 12.1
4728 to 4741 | 0.0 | 12.2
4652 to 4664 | 0.7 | 11.5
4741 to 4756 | -0.4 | 12.5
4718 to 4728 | -0.1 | 12.3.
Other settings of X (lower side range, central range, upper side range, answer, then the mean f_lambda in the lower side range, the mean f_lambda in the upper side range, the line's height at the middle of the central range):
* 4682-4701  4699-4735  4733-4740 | 0.25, 11.5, 12.4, 12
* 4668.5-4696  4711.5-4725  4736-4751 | -0.22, 11.7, 12.6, 12.2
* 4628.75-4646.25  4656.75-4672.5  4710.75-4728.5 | 1.04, 11.9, 12.3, 12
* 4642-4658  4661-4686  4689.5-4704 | -0.42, 11.3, 11.3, 11.3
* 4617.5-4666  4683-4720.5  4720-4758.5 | 1.28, 11.8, 12.3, 12.1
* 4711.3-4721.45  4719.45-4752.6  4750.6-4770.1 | -0.06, 12.4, 12.2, 12.3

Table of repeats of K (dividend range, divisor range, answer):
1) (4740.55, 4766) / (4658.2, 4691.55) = 1.07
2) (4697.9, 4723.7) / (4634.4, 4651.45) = 1.04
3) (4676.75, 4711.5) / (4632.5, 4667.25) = 1.01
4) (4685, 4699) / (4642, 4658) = 1.02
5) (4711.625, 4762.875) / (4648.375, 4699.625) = 1.07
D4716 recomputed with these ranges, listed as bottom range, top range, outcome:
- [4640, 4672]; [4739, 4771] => 1.10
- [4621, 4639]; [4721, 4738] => 0.98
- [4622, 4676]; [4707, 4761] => 1.06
